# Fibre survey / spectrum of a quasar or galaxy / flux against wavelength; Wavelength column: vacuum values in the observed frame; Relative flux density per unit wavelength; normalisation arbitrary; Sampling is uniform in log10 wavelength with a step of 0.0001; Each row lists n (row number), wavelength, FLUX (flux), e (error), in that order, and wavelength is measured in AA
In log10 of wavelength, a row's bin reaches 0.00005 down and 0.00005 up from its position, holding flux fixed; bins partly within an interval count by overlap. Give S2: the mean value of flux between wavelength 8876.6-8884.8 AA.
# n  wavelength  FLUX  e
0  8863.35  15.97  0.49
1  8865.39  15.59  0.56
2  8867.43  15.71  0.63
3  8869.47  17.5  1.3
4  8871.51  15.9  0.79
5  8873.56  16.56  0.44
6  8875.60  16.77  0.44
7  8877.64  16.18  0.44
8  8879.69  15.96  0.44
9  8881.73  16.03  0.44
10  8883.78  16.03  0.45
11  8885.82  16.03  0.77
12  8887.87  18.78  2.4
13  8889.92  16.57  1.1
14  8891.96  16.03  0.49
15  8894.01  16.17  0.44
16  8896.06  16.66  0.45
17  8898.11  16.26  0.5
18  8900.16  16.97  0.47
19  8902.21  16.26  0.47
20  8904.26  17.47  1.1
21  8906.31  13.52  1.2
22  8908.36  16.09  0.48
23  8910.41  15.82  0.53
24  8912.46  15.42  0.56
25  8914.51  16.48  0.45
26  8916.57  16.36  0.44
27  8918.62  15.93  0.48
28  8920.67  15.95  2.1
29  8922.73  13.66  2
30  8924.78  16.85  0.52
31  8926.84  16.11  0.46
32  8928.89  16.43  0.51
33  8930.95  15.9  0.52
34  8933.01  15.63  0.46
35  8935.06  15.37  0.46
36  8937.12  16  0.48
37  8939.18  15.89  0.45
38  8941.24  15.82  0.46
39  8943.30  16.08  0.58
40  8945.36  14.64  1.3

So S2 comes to 16.1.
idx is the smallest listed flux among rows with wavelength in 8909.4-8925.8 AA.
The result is 13.66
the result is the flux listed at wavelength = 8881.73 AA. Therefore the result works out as 16.03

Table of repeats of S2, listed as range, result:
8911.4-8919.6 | 16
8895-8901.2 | 16.6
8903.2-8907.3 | 15.5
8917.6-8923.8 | 15.2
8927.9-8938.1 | 15.9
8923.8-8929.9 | 16.5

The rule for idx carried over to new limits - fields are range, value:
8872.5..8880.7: 15.96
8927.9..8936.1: 15.37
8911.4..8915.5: 15.42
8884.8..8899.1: 16.03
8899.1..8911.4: 13.52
